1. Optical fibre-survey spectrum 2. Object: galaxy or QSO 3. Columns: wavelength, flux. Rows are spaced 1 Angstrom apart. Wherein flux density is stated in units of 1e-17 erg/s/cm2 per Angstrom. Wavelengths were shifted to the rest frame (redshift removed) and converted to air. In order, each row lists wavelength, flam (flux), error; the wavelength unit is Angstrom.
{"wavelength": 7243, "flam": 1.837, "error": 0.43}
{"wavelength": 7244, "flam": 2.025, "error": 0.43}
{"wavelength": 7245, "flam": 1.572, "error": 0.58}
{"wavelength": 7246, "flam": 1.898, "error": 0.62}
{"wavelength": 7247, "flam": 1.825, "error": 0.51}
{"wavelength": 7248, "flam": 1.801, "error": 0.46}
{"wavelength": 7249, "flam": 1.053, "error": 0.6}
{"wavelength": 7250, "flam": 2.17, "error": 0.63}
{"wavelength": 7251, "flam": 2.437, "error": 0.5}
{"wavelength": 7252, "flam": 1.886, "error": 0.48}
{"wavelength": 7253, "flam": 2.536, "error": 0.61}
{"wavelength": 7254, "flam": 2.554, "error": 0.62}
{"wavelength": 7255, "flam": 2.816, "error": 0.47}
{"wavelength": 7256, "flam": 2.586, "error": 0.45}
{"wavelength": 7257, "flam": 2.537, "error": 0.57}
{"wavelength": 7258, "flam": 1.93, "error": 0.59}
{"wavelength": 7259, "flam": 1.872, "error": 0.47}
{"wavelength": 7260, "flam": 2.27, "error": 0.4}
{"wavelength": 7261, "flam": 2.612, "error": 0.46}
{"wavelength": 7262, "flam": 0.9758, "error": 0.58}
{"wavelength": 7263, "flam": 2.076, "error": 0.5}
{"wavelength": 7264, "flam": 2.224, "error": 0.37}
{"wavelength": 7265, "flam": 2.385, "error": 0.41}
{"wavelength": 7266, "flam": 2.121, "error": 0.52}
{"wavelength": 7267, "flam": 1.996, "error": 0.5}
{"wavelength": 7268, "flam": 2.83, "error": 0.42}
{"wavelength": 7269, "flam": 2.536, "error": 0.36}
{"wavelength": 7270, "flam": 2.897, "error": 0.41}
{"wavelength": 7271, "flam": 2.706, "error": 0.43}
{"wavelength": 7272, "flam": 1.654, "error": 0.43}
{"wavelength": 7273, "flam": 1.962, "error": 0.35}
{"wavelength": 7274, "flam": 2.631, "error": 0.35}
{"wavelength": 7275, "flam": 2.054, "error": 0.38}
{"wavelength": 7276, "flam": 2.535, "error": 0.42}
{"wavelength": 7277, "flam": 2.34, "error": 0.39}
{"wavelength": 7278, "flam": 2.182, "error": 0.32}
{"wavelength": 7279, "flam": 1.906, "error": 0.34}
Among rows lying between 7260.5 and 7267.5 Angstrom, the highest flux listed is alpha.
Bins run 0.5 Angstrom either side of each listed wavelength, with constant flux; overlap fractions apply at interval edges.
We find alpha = 2.612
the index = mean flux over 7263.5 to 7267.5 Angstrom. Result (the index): 2.18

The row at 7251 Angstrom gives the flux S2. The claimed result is 2.437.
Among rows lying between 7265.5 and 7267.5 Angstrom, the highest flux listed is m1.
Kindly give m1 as 2.121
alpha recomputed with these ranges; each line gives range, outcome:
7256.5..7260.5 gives 2.537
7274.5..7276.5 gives 2.535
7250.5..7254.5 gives 2.554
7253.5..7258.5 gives 2.816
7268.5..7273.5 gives 2.897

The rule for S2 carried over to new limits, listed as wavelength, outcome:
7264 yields 2.224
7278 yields 2.182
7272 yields 1.654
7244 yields 2.025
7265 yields 2.385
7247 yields 1.825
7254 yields 2.554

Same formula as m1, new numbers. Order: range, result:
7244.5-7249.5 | 1.898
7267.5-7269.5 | 2.83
